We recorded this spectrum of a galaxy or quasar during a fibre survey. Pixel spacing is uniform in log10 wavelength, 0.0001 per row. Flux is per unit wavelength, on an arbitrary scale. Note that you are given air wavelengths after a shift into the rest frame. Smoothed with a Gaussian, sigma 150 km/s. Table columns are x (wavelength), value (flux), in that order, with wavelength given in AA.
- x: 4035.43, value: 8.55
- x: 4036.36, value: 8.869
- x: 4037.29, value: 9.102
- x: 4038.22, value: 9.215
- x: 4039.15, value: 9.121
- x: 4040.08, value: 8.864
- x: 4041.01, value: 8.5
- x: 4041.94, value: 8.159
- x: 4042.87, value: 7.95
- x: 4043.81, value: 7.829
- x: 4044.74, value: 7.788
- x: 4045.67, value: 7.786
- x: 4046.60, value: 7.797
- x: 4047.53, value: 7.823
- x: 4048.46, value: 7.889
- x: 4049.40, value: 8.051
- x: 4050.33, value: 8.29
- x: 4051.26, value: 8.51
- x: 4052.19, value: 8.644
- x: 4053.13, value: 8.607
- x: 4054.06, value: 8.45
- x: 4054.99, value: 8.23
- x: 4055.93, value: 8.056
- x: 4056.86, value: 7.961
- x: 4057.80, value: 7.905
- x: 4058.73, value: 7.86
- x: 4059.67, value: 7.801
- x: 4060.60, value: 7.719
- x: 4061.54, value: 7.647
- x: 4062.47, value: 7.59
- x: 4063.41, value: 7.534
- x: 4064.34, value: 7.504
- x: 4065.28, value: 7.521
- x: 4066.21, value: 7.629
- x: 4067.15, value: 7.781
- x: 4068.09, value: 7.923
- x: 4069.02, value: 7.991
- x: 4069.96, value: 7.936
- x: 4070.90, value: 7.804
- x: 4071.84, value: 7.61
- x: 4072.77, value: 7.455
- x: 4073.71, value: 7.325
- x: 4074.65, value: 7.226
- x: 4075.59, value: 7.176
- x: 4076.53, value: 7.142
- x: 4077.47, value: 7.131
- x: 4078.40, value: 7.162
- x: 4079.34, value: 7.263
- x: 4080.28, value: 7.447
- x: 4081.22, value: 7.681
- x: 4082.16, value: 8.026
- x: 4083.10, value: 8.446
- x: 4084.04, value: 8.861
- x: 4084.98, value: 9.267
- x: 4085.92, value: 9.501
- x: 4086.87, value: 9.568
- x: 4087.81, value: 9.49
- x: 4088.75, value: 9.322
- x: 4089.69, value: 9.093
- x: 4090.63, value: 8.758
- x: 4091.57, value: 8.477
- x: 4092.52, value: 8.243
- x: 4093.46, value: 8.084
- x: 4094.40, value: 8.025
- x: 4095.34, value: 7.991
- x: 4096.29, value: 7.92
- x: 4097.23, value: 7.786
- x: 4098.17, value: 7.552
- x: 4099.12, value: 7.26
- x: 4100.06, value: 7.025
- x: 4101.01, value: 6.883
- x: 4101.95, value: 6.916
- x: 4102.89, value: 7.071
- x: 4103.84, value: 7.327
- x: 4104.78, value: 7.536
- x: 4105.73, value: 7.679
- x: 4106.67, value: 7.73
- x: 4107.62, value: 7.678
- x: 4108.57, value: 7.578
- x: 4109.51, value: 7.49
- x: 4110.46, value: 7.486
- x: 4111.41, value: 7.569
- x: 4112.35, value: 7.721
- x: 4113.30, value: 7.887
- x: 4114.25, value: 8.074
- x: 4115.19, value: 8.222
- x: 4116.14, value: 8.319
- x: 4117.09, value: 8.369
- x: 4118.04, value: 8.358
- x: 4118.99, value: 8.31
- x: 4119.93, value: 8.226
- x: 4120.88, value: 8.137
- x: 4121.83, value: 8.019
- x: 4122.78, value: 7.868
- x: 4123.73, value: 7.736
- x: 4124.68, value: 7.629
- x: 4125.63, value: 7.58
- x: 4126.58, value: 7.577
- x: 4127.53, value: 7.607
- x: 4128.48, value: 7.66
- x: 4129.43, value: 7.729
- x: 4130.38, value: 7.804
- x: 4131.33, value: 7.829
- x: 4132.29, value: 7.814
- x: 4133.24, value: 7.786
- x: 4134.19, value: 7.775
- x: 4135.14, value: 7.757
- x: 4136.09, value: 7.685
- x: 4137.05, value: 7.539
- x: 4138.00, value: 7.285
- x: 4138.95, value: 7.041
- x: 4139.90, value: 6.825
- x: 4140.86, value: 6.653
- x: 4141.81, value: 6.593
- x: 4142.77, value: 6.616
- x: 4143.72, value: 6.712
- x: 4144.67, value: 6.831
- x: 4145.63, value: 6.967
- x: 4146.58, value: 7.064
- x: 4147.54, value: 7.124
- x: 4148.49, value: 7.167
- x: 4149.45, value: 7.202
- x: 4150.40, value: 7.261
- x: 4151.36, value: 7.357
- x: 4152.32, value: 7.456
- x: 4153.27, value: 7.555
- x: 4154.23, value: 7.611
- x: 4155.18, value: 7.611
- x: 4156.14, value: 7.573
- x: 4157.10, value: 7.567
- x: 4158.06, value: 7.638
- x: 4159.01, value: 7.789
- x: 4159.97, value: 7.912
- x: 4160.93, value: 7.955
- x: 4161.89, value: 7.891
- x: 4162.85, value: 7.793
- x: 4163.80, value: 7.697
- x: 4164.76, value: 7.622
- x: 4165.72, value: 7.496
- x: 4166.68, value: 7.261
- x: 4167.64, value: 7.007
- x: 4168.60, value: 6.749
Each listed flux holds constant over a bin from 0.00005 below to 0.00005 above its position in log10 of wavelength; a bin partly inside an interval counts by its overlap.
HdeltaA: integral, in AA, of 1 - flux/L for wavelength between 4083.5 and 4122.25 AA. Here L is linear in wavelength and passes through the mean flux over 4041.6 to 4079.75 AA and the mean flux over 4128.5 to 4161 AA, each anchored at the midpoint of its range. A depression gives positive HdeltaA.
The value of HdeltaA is -2.5 AA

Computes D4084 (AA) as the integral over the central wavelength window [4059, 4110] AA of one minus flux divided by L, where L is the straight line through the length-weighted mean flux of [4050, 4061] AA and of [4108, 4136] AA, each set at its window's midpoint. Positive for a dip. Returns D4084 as 1.2 AA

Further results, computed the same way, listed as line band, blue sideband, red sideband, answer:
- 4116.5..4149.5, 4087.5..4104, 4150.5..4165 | 1.1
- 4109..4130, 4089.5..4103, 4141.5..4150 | -1.4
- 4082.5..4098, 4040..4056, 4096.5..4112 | -2.1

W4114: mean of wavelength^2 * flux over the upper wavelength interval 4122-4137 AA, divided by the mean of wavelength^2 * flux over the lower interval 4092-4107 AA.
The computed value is 1.0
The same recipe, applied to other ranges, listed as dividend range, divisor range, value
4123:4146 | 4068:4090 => 0.94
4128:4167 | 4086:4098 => 0.89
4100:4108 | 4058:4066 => 0.98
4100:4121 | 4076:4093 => 0.93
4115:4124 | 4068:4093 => 1.02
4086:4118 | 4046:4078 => 1.04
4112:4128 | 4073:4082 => 1.11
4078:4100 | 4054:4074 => 1.08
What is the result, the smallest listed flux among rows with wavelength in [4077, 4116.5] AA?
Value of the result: 6.883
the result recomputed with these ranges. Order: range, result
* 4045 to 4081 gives 7.131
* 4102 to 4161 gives 6.593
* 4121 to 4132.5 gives 7.577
